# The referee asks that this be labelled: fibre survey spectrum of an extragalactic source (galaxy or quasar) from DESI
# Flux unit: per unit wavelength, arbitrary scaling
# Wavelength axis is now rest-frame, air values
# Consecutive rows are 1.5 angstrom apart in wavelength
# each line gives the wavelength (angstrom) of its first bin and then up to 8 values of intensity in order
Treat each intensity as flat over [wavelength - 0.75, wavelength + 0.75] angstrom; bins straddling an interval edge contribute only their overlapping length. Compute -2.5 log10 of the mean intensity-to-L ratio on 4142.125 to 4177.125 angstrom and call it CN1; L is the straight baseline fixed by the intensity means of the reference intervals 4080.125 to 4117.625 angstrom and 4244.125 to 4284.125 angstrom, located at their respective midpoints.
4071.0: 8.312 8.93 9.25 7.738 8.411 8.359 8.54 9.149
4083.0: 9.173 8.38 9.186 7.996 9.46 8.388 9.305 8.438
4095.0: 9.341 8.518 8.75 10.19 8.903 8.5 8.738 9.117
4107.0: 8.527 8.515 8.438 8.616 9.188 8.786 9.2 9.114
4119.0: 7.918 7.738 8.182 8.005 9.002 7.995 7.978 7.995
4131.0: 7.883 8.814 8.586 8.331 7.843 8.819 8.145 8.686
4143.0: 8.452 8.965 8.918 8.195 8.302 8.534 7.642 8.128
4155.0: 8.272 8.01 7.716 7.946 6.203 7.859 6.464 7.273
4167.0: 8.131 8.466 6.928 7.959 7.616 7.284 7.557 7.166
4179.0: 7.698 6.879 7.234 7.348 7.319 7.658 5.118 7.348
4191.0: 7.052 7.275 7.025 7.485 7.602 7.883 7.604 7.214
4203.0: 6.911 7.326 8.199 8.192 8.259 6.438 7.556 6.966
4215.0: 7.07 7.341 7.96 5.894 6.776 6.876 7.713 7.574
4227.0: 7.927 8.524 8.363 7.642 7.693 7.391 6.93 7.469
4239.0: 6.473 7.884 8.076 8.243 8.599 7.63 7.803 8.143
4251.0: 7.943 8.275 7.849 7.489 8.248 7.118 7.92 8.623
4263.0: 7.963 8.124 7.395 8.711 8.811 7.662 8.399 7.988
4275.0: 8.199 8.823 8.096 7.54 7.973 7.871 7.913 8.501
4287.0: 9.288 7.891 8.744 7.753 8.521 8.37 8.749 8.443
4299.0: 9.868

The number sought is 0.094 mag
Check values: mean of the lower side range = 8.87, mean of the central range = 7.86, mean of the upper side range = 8.04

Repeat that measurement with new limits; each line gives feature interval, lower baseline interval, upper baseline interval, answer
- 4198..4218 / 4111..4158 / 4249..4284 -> 0.10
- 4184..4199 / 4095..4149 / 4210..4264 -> 0.12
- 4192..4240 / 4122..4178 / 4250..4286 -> 0.09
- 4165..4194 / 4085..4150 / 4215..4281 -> 0.13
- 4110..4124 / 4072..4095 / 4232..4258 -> 0.00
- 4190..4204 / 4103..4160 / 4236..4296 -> 0.12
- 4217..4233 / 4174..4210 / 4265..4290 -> 0.02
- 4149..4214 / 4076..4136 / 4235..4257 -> 0.10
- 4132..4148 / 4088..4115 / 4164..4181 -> -0.05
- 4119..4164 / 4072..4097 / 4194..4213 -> 0.00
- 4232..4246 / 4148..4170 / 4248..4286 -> 0.05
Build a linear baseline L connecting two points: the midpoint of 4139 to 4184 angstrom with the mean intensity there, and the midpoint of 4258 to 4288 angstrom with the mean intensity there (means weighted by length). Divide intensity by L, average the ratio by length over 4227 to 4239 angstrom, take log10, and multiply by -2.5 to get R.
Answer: 0.05 mag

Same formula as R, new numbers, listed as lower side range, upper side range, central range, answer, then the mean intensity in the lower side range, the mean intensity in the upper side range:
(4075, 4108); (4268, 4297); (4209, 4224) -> 0.19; 8.78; 8.27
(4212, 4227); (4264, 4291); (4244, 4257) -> -0.03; 7.19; 8.21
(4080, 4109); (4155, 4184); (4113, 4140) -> -0.01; 8.87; 7.48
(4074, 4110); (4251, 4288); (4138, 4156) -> 0.02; 8.77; 8.11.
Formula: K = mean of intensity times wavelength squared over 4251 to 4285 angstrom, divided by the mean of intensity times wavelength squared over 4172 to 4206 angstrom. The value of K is 1.15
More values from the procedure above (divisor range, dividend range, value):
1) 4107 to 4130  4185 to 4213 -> 0.90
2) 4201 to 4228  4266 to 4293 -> 1.15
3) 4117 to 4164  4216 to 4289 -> 1.02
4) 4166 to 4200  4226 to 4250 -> 1.09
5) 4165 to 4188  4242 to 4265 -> 1.12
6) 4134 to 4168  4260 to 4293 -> 1.08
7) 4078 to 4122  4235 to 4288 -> 0.99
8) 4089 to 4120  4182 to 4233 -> 0.88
